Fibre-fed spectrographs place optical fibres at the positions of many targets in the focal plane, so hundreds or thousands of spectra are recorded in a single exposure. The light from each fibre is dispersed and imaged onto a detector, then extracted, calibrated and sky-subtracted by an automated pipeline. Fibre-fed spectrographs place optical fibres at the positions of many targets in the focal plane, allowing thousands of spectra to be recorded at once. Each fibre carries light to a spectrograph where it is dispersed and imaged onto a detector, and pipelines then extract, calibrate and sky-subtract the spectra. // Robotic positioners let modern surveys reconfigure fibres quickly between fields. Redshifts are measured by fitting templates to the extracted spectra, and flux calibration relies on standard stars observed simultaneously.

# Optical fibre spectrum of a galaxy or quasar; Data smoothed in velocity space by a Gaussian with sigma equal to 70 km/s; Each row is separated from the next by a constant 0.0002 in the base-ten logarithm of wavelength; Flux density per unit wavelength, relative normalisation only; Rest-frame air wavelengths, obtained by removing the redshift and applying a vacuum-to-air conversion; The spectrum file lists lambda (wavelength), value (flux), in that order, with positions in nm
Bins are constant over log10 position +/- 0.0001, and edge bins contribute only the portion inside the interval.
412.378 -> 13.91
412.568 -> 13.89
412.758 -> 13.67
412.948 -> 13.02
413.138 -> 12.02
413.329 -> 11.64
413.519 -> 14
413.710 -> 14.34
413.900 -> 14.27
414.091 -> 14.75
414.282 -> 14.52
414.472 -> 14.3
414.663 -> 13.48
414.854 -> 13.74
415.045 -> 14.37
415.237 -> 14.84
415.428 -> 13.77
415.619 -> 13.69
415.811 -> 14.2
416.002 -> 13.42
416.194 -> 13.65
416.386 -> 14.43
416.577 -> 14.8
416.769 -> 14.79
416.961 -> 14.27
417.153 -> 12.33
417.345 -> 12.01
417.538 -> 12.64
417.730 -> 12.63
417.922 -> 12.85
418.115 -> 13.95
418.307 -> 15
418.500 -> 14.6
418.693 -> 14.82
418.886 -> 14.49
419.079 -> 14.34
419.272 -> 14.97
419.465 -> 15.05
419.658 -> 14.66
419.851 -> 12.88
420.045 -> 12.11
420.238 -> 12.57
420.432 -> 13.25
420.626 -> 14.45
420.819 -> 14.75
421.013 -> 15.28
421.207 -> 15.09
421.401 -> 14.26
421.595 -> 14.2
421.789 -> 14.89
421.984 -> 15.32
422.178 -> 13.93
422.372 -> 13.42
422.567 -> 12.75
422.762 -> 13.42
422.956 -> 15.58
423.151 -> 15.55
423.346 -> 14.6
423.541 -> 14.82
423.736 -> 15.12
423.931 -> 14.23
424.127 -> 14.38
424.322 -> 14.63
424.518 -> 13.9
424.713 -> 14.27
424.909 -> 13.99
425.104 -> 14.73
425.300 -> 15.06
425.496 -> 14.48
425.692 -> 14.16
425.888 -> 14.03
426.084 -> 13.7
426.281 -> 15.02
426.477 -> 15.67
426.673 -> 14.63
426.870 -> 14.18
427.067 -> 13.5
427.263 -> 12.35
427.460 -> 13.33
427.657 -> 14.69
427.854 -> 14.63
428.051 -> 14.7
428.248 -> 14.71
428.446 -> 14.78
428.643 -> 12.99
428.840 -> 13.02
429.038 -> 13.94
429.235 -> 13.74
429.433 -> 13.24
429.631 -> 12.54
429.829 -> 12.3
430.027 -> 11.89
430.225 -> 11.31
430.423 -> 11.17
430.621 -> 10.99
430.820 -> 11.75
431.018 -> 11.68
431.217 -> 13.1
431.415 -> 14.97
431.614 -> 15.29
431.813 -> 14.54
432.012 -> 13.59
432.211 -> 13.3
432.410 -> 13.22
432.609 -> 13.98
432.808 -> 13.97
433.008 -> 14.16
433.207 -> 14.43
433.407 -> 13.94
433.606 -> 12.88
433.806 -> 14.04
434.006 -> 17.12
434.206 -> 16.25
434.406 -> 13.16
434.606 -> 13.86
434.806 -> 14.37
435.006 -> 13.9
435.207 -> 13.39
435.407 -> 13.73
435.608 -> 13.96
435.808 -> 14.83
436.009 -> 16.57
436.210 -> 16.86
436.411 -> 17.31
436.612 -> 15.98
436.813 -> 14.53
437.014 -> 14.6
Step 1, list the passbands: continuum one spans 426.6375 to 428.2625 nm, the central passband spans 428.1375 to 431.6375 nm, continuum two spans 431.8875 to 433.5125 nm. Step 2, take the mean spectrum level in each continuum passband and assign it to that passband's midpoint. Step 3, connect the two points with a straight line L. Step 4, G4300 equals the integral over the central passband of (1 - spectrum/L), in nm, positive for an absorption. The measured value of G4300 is 0.26 nm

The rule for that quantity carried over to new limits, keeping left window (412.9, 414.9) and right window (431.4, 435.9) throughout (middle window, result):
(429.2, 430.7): 0.213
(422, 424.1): -0.072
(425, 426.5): -0.061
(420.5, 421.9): -0.083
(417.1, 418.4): 0.065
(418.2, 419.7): -0.103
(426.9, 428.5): -0.004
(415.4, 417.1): -0.045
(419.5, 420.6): 0.043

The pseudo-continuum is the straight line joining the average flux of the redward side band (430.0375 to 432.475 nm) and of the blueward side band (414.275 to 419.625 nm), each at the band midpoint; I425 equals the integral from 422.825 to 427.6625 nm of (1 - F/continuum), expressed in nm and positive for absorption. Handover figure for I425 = -0.39 nm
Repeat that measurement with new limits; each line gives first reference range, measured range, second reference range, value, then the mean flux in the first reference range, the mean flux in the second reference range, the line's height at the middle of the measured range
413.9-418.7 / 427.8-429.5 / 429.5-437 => -0.01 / 13.9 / 13.9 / 13.9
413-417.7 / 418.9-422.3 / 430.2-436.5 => -0.10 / 13.7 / 14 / 13.8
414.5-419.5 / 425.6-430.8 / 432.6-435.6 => 0.24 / 14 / 14.2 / 14.1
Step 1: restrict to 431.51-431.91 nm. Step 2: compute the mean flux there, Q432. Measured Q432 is 14.9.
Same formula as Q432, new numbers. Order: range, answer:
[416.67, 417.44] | 13.4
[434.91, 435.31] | 13.6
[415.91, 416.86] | 14.2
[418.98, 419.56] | 14.8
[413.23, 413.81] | 13.3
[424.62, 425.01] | 14.1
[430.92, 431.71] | 13.8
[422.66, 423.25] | 14.8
